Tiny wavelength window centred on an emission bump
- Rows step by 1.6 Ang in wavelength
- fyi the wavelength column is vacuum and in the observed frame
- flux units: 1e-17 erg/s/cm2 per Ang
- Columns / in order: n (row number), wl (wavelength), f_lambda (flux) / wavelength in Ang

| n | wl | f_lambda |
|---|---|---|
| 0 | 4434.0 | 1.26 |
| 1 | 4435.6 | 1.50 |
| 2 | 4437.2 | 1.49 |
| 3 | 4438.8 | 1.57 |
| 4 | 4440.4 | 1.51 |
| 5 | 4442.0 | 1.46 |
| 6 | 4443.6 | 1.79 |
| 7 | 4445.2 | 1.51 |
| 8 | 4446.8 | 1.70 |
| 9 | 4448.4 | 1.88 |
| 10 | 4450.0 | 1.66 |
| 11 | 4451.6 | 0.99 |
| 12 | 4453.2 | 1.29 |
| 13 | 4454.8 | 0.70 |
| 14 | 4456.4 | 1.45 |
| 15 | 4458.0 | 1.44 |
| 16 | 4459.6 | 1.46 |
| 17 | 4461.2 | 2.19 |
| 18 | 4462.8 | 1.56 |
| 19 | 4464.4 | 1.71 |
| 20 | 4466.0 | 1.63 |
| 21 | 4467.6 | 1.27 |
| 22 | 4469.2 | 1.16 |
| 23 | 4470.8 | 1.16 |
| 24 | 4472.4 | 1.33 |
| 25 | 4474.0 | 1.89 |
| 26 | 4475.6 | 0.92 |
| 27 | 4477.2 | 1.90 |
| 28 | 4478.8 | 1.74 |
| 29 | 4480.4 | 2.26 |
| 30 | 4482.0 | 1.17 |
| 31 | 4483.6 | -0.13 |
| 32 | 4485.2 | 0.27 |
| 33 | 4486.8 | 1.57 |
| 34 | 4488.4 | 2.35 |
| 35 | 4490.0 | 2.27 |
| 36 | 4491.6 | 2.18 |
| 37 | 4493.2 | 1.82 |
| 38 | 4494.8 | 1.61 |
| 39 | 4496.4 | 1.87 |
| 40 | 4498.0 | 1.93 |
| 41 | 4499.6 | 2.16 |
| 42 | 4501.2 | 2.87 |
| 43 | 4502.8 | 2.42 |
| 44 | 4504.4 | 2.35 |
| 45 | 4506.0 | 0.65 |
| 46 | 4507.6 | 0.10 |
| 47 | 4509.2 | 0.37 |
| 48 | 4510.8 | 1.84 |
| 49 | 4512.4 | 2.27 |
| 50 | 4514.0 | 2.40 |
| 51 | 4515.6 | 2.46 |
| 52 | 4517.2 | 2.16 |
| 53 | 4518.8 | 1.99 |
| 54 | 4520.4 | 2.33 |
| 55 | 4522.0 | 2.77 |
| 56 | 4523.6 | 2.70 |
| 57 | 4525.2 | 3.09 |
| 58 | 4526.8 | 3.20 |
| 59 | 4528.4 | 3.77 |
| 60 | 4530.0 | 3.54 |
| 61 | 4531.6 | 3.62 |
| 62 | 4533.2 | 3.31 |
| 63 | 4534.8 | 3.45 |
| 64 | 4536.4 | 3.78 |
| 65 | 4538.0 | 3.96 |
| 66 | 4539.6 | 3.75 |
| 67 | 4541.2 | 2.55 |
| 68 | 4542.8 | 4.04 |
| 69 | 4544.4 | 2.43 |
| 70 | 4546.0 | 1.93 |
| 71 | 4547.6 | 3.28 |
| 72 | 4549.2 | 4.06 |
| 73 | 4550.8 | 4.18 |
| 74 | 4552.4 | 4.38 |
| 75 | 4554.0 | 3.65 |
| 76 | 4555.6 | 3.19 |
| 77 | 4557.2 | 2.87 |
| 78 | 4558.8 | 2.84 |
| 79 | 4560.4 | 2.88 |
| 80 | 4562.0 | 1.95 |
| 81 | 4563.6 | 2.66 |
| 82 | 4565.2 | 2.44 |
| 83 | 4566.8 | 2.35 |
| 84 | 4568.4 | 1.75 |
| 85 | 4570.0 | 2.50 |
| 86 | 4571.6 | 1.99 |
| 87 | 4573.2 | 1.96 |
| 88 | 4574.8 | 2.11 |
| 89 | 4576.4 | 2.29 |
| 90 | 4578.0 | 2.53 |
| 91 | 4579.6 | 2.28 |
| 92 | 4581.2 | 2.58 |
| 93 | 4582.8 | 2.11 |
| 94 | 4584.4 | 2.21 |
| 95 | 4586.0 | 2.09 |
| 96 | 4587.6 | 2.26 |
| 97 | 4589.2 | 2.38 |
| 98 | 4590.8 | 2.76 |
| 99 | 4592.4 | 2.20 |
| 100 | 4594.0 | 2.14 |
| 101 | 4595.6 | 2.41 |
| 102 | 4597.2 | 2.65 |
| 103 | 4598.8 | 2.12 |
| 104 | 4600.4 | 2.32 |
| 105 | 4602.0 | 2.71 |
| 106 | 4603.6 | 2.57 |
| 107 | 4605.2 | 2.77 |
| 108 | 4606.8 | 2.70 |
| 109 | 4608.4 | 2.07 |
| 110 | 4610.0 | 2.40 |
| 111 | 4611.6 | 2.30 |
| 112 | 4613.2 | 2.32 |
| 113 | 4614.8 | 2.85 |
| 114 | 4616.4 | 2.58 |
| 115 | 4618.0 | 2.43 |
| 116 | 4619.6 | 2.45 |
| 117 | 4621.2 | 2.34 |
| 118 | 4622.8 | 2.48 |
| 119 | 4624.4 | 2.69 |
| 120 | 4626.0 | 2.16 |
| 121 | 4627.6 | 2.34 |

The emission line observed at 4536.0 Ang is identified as Ly-alpha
